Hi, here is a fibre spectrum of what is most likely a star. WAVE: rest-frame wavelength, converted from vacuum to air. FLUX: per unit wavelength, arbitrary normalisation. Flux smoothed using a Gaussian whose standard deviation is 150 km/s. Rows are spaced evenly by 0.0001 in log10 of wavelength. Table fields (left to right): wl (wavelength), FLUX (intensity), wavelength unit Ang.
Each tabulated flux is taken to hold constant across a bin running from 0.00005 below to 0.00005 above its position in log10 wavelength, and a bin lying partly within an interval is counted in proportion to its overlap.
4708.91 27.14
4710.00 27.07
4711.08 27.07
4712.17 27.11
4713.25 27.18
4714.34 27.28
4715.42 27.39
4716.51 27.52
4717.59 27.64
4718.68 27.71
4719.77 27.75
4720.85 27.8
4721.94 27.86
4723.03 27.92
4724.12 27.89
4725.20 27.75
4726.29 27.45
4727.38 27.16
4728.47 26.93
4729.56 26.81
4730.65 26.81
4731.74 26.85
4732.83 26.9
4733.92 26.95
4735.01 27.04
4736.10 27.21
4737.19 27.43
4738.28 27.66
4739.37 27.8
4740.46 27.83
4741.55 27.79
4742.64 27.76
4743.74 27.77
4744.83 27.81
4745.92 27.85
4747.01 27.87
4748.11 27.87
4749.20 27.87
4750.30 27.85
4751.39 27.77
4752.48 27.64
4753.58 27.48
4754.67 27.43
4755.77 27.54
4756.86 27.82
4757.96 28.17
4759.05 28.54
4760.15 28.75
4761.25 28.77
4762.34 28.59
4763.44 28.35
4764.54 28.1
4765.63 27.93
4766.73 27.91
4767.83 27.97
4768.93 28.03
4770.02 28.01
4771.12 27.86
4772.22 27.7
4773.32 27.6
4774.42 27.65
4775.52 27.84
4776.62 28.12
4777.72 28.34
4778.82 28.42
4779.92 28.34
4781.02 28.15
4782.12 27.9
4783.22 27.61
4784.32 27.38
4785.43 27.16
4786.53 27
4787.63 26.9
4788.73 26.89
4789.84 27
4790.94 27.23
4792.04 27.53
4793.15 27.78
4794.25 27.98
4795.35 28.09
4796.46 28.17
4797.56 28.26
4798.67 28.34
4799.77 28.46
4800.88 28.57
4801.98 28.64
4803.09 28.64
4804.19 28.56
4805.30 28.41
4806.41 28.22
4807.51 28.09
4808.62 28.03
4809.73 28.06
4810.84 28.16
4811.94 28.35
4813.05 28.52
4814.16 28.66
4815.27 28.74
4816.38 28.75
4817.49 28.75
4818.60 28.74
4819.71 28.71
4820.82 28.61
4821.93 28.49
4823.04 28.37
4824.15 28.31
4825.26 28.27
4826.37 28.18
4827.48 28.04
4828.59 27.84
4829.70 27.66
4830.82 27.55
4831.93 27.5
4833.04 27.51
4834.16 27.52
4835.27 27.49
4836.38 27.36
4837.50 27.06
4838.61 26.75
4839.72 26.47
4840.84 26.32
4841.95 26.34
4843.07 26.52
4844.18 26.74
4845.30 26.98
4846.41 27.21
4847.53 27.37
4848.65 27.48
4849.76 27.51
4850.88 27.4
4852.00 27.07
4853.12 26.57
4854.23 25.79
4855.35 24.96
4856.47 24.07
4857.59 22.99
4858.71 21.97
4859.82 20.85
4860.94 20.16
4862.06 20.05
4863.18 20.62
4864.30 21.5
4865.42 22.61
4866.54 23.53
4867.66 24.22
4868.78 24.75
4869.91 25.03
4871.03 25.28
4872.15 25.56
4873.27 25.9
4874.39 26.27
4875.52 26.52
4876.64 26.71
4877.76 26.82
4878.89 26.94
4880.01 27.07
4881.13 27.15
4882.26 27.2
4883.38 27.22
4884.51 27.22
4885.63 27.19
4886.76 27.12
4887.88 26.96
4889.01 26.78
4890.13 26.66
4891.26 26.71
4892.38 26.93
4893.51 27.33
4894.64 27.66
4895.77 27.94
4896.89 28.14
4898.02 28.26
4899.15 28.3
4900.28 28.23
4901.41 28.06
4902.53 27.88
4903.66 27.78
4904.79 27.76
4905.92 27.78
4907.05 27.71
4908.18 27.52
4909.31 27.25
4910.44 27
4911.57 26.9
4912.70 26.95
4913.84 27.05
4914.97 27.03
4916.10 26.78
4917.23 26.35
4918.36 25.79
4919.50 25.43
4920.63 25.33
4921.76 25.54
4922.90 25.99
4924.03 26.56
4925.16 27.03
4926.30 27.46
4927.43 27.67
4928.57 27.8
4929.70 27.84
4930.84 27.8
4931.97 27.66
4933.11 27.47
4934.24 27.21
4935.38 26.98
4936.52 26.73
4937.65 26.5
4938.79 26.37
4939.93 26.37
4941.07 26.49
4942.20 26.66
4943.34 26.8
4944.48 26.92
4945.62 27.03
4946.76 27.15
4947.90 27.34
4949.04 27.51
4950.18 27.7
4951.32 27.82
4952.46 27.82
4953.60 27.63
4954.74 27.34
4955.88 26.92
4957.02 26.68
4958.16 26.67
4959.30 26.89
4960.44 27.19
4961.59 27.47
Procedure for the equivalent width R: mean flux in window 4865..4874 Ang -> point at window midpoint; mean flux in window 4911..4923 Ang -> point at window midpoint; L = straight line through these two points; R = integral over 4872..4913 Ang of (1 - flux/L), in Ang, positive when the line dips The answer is -2.9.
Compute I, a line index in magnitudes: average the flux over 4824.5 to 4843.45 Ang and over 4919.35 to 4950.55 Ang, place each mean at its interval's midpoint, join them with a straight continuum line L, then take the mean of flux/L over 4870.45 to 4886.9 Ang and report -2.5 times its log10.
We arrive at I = 0.02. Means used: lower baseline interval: 27.3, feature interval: 26.7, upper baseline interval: 26.9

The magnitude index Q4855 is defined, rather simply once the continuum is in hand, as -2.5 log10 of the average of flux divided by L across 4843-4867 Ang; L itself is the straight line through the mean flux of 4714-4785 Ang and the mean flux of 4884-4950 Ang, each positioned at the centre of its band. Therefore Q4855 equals 0.12 mag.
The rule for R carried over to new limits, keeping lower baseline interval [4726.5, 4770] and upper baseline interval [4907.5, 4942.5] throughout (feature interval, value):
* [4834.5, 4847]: 0.18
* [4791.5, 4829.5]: -1.29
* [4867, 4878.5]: 0.59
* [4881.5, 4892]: 0.00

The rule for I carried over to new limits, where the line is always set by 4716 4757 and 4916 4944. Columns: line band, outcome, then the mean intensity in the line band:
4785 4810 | -0.02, 27.9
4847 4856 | 0.01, 26.7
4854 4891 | 0.08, 25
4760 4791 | -0.02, 27.8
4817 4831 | -0.04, 28.3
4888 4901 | -0.02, 27.5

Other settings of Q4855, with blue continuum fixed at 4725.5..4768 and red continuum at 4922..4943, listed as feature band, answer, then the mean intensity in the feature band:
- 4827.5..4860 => 0.035 mag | 26.5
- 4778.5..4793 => 0.002 mag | 27.5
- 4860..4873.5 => 0.178 mag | 23.1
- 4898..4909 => -0.031 mag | 27.9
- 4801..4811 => -0.033 mag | 28.3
